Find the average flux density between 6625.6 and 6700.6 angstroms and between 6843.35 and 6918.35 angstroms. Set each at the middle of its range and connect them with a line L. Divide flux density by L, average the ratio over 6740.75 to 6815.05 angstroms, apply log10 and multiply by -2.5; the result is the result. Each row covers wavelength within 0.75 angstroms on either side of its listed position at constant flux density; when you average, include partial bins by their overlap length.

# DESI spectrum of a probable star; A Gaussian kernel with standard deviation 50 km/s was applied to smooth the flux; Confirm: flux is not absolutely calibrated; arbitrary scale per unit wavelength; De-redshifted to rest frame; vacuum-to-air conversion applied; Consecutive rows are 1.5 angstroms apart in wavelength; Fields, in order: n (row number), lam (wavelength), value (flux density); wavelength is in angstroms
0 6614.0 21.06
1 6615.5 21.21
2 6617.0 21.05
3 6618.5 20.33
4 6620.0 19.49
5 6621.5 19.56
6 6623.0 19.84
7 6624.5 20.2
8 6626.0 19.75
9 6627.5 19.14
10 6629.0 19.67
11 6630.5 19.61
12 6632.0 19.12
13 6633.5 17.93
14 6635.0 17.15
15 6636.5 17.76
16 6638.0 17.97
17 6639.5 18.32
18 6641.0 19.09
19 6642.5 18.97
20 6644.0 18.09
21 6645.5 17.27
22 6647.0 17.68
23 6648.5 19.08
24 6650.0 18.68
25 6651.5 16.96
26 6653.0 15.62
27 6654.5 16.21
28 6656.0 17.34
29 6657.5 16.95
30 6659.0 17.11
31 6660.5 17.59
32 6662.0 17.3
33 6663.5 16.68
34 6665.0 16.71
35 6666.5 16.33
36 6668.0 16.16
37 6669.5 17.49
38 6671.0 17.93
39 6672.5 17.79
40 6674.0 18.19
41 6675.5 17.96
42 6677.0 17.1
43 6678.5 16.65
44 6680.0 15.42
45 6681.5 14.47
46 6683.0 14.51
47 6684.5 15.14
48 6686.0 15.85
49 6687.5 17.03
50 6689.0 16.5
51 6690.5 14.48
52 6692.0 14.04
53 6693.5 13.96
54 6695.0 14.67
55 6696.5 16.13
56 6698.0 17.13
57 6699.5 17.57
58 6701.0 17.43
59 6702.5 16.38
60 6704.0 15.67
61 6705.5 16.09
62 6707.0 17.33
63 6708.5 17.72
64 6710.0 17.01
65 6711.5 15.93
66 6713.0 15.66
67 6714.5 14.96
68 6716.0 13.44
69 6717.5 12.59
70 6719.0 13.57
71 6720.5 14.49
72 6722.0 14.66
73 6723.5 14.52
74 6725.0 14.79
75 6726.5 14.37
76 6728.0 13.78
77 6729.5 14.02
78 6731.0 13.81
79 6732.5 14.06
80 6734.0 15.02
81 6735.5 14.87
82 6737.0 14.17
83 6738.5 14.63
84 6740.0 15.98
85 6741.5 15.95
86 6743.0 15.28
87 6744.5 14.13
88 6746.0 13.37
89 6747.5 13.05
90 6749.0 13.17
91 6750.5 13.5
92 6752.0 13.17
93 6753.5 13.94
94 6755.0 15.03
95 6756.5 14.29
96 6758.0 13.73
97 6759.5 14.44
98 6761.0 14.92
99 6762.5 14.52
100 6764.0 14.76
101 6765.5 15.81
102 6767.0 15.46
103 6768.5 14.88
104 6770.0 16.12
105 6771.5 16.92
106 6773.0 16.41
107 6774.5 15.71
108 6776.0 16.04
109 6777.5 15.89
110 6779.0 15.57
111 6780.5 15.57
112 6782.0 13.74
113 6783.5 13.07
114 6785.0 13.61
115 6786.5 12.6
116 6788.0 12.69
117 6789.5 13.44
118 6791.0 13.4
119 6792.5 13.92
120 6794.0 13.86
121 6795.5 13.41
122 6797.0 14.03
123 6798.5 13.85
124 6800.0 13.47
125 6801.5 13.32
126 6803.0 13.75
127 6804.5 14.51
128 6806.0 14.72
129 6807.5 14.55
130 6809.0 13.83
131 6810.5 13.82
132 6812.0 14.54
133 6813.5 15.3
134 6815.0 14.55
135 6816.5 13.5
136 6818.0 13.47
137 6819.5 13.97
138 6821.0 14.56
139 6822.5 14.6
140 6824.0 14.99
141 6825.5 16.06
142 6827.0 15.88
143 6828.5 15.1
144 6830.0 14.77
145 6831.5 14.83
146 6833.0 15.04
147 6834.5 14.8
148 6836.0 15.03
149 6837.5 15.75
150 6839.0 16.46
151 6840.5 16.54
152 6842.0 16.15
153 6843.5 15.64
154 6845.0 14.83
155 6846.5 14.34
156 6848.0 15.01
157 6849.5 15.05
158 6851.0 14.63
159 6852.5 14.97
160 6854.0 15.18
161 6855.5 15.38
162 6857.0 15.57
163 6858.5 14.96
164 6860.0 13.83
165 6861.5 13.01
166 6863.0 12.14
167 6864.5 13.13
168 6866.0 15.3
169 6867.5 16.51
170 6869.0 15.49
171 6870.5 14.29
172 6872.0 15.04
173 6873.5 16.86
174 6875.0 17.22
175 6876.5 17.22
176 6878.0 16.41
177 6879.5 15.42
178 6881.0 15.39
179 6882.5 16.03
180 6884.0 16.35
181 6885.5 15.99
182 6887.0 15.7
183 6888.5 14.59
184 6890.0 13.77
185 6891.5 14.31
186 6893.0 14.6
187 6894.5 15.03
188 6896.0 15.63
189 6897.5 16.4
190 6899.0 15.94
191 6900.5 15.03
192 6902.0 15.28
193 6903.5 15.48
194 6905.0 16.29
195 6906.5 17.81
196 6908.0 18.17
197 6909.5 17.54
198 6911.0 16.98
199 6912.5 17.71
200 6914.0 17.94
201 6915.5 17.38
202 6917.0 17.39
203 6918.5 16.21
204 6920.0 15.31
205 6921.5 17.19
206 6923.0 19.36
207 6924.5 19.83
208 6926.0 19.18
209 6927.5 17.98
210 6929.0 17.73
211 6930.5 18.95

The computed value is 0.137 mag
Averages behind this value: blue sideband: 17.1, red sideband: 15.6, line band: 14.4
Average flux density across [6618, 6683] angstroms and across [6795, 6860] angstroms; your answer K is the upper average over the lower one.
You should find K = 0.83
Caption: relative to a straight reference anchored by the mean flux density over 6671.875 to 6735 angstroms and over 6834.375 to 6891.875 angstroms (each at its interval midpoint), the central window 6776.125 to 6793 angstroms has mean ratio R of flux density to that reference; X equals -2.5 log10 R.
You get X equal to 0.100 mag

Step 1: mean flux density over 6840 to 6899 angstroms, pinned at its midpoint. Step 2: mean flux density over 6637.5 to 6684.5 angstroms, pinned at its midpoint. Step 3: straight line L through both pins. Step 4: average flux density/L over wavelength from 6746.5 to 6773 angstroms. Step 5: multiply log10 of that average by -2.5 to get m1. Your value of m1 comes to 0.12 mag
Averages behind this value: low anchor 17.2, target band 14.6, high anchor 15.2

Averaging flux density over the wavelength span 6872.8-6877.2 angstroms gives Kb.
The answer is 17.1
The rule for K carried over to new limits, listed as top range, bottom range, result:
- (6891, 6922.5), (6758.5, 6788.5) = 1.10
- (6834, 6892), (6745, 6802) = 1.06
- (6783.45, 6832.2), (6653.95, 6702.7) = 0.86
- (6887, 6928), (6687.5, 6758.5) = 1.11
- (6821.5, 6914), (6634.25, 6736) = 0.95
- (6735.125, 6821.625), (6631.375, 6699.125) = 0.85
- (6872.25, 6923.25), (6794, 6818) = 1.16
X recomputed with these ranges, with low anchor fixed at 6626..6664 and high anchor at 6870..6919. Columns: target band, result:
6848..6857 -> 0.09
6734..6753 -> 0.20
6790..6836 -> 0.16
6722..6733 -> 0.21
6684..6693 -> 0.14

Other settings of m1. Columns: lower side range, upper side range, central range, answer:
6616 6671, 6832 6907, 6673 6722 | 0.11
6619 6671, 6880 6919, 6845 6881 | 0.09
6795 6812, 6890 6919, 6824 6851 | -0.04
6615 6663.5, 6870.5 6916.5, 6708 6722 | 0.19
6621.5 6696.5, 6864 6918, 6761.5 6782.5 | 0.07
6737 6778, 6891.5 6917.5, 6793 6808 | 0.10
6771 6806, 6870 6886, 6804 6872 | 0.03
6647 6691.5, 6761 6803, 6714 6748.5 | 0.09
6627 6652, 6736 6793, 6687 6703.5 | 0.05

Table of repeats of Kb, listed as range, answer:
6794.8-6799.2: 13.8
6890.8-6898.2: 15.2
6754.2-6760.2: 14.4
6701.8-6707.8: 16.4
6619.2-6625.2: 19.8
